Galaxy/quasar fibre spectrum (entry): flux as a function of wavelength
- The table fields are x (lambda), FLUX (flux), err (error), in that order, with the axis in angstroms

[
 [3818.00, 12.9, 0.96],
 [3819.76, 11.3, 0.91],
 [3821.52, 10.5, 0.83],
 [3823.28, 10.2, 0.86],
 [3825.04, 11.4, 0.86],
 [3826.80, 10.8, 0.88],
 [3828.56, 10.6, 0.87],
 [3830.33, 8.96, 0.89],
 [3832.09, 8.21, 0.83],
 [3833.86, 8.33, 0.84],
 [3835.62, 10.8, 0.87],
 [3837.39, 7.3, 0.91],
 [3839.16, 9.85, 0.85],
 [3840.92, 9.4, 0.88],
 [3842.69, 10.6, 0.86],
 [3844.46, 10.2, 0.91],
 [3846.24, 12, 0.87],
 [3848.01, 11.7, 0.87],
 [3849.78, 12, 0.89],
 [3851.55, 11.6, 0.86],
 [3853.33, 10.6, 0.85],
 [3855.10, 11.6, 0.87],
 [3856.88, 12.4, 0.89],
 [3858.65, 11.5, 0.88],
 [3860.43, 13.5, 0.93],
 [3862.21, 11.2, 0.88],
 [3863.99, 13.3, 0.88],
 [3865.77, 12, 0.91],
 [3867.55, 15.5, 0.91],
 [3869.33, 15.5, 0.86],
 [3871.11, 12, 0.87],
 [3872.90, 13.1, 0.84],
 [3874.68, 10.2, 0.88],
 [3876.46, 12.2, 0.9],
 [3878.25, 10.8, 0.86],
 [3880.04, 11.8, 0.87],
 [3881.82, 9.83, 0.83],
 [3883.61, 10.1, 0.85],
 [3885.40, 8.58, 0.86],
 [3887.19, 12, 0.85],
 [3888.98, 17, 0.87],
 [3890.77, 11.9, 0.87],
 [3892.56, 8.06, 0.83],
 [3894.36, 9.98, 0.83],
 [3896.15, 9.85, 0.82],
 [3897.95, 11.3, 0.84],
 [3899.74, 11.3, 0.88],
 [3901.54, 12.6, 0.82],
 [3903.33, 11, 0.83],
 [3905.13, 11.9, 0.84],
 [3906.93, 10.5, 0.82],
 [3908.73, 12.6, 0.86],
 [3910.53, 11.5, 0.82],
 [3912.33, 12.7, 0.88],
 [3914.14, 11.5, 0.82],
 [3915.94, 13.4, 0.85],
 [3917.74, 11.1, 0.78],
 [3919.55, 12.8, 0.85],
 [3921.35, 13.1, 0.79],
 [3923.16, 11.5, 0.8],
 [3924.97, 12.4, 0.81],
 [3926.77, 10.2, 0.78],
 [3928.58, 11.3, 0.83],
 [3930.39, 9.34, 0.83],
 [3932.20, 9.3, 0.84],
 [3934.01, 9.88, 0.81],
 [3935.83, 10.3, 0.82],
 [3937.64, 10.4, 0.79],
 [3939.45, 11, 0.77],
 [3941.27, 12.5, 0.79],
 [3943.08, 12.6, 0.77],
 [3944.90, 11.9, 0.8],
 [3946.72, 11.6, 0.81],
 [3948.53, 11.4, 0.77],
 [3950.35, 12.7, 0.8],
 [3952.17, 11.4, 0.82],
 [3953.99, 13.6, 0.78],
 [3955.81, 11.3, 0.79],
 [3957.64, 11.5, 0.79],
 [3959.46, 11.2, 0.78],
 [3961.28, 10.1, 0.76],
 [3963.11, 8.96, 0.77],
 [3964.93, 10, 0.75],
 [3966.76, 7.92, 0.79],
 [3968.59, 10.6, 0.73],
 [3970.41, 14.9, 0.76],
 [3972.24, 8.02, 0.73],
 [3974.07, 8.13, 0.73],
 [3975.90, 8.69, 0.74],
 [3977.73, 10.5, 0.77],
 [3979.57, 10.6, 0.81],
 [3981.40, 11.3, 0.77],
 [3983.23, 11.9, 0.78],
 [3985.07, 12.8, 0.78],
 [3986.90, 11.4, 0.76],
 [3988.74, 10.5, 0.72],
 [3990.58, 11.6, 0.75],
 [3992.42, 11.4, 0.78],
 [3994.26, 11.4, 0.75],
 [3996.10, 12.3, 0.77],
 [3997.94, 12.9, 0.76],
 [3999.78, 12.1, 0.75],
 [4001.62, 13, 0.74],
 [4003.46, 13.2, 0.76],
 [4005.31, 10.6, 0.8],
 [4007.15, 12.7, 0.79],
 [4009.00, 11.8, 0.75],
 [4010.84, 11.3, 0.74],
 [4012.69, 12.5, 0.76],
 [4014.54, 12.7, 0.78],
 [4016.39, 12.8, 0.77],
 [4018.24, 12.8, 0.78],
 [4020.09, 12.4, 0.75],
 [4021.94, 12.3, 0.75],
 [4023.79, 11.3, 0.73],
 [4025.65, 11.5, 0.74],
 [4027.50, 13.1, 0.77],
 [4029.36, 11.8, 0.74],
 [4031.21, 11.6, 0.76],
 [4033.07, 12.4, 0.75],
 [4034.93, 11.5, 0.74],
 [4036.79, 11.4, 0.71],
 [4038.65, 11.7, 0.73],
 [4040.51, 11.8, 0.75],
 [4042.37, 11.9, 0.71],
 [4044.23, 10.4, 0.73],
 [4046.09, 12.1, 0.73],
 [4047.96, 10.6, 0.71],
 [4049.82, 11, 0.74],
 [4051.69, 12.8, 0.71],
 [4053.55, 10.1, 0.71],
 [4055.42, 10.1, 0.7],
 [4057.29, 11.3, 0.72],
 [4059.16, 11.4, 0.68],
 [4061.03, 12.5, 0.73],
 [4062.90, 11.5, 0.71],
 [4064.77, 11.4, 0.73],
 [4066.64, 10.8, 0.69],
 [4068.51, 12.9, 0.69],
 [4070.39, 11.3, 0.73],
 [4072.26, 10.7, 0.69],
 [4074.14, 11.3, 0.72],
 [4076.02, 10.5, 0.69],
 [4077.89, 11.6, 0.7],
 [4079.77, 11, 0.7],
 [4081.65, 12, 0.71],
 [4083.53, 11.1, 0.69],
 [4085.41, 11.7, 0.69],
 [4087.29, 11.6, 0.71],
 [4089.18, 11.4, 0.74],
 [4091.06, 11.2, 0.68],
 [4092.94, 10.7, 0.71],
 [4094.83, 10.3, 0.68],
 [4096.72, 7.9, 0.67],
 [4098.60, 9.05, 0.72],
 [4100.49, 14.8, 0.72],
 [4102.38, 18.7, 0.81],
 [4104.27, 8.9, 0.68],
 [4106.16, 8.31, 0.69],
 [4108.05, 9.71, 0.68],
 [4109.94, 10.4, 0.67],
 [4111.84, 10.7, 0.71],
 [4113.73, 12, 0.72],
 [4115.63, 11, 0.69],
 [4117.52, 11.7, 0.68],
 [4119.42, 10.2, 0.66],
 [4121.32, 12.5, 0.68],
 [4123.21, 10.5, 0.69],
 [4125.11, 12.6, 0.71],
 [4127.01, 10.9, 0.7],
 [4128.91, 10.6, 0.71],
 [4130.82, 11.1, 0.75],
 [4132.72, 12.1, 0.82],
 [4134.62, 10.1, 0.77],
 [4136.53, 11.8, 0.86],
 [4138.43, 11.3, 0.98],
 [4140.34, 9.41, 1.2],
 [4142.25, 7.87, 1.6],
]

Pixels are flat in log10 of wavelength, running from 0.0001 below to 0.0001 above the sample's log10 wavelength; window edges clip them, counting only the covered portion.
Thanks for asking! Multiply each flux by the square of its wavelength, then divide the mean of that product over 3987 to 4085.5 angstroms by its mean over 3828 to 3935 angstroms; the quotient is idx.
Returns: 1.12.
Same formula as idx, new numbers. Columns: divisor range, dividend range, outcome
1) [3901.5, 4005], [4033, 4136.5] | 1.06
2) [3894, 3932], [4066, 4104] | 1.09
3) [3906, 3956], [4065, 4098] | 1.03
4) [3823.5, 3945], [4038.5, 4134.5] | 1.10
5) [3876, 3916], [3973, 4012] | 1.06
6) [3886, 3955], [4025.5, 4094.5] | 1.06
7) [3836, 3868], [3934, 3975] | 1.01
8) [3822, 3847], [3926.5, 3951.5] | 1.18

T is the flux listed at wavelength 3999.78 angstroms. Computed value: 12.1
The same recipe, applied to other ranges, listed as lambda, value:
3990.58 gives 11.6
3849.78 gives 12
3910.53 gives 11.5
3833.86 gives 8.33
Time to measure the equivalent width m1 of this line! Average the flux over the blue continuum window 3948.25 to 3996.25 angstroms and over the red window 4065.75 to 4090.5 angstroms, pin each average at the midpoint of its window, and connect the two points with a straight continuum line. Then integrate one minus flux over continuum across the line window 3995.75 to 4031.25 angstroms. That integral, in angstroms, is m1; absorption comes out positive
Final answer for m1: -3.6 angstroms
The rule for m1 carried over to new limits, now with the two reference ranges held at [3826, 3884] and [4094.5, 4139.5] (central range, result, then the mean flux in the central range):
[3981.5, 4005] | -1.7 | 12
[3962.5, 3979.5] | 2.1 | 9.8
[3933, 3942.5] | 0.3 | 10.9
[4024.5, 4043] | -1.2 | 11.9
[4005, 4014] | -0.6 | 11.9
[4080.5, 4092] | -0.4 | 11.5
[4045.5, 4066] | -0.3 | 11.3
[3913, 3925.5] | -1.2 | 12.3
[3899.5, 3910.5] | -0.5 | 11.7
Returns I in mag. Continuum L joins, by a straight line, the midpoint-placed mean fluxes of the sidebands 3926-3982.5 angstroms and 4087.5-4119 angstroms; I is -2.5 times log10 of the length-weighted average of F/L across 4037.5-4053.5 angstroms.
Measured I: -0.05 mag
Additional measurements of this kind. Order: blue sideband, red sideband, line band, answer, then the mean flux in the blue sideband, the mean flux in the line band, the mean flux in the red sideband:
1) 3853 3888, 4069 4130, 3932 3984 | 0.075 mag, 11.9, 10.9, 11.2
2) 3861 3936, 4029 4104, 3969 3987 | 0.072 mag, 11.6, 10.8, 11.5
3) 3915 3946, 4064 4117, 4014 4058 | -0.045 mag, 11.4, 11.7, 11.2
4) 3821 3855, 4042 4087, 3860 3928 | -0.124 mag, 10.3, 11.8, 11.3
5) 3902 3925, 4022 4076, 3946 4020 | 0.030 mag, 12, 11.4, 11.5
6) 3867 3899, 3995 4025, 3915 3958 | 0.034 mag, 11.6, 11.5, 12.3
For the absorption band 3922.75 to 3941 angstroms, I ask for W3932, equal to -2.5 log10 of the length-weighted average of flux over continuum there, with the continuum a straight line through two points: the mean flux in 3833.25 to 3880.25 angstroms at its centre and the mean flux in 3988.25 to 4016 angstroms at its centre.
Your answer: 0.12 mag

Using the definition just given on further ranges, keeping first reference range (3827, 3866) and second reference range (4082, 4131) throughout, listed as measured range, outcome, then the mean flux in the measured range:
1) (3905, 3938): -0.05 mag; 11.4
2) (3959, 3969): 0.13 mag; 9.69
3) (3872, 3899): -0.03 mag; 11.1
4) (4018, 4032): -0.10 mag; 12.1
